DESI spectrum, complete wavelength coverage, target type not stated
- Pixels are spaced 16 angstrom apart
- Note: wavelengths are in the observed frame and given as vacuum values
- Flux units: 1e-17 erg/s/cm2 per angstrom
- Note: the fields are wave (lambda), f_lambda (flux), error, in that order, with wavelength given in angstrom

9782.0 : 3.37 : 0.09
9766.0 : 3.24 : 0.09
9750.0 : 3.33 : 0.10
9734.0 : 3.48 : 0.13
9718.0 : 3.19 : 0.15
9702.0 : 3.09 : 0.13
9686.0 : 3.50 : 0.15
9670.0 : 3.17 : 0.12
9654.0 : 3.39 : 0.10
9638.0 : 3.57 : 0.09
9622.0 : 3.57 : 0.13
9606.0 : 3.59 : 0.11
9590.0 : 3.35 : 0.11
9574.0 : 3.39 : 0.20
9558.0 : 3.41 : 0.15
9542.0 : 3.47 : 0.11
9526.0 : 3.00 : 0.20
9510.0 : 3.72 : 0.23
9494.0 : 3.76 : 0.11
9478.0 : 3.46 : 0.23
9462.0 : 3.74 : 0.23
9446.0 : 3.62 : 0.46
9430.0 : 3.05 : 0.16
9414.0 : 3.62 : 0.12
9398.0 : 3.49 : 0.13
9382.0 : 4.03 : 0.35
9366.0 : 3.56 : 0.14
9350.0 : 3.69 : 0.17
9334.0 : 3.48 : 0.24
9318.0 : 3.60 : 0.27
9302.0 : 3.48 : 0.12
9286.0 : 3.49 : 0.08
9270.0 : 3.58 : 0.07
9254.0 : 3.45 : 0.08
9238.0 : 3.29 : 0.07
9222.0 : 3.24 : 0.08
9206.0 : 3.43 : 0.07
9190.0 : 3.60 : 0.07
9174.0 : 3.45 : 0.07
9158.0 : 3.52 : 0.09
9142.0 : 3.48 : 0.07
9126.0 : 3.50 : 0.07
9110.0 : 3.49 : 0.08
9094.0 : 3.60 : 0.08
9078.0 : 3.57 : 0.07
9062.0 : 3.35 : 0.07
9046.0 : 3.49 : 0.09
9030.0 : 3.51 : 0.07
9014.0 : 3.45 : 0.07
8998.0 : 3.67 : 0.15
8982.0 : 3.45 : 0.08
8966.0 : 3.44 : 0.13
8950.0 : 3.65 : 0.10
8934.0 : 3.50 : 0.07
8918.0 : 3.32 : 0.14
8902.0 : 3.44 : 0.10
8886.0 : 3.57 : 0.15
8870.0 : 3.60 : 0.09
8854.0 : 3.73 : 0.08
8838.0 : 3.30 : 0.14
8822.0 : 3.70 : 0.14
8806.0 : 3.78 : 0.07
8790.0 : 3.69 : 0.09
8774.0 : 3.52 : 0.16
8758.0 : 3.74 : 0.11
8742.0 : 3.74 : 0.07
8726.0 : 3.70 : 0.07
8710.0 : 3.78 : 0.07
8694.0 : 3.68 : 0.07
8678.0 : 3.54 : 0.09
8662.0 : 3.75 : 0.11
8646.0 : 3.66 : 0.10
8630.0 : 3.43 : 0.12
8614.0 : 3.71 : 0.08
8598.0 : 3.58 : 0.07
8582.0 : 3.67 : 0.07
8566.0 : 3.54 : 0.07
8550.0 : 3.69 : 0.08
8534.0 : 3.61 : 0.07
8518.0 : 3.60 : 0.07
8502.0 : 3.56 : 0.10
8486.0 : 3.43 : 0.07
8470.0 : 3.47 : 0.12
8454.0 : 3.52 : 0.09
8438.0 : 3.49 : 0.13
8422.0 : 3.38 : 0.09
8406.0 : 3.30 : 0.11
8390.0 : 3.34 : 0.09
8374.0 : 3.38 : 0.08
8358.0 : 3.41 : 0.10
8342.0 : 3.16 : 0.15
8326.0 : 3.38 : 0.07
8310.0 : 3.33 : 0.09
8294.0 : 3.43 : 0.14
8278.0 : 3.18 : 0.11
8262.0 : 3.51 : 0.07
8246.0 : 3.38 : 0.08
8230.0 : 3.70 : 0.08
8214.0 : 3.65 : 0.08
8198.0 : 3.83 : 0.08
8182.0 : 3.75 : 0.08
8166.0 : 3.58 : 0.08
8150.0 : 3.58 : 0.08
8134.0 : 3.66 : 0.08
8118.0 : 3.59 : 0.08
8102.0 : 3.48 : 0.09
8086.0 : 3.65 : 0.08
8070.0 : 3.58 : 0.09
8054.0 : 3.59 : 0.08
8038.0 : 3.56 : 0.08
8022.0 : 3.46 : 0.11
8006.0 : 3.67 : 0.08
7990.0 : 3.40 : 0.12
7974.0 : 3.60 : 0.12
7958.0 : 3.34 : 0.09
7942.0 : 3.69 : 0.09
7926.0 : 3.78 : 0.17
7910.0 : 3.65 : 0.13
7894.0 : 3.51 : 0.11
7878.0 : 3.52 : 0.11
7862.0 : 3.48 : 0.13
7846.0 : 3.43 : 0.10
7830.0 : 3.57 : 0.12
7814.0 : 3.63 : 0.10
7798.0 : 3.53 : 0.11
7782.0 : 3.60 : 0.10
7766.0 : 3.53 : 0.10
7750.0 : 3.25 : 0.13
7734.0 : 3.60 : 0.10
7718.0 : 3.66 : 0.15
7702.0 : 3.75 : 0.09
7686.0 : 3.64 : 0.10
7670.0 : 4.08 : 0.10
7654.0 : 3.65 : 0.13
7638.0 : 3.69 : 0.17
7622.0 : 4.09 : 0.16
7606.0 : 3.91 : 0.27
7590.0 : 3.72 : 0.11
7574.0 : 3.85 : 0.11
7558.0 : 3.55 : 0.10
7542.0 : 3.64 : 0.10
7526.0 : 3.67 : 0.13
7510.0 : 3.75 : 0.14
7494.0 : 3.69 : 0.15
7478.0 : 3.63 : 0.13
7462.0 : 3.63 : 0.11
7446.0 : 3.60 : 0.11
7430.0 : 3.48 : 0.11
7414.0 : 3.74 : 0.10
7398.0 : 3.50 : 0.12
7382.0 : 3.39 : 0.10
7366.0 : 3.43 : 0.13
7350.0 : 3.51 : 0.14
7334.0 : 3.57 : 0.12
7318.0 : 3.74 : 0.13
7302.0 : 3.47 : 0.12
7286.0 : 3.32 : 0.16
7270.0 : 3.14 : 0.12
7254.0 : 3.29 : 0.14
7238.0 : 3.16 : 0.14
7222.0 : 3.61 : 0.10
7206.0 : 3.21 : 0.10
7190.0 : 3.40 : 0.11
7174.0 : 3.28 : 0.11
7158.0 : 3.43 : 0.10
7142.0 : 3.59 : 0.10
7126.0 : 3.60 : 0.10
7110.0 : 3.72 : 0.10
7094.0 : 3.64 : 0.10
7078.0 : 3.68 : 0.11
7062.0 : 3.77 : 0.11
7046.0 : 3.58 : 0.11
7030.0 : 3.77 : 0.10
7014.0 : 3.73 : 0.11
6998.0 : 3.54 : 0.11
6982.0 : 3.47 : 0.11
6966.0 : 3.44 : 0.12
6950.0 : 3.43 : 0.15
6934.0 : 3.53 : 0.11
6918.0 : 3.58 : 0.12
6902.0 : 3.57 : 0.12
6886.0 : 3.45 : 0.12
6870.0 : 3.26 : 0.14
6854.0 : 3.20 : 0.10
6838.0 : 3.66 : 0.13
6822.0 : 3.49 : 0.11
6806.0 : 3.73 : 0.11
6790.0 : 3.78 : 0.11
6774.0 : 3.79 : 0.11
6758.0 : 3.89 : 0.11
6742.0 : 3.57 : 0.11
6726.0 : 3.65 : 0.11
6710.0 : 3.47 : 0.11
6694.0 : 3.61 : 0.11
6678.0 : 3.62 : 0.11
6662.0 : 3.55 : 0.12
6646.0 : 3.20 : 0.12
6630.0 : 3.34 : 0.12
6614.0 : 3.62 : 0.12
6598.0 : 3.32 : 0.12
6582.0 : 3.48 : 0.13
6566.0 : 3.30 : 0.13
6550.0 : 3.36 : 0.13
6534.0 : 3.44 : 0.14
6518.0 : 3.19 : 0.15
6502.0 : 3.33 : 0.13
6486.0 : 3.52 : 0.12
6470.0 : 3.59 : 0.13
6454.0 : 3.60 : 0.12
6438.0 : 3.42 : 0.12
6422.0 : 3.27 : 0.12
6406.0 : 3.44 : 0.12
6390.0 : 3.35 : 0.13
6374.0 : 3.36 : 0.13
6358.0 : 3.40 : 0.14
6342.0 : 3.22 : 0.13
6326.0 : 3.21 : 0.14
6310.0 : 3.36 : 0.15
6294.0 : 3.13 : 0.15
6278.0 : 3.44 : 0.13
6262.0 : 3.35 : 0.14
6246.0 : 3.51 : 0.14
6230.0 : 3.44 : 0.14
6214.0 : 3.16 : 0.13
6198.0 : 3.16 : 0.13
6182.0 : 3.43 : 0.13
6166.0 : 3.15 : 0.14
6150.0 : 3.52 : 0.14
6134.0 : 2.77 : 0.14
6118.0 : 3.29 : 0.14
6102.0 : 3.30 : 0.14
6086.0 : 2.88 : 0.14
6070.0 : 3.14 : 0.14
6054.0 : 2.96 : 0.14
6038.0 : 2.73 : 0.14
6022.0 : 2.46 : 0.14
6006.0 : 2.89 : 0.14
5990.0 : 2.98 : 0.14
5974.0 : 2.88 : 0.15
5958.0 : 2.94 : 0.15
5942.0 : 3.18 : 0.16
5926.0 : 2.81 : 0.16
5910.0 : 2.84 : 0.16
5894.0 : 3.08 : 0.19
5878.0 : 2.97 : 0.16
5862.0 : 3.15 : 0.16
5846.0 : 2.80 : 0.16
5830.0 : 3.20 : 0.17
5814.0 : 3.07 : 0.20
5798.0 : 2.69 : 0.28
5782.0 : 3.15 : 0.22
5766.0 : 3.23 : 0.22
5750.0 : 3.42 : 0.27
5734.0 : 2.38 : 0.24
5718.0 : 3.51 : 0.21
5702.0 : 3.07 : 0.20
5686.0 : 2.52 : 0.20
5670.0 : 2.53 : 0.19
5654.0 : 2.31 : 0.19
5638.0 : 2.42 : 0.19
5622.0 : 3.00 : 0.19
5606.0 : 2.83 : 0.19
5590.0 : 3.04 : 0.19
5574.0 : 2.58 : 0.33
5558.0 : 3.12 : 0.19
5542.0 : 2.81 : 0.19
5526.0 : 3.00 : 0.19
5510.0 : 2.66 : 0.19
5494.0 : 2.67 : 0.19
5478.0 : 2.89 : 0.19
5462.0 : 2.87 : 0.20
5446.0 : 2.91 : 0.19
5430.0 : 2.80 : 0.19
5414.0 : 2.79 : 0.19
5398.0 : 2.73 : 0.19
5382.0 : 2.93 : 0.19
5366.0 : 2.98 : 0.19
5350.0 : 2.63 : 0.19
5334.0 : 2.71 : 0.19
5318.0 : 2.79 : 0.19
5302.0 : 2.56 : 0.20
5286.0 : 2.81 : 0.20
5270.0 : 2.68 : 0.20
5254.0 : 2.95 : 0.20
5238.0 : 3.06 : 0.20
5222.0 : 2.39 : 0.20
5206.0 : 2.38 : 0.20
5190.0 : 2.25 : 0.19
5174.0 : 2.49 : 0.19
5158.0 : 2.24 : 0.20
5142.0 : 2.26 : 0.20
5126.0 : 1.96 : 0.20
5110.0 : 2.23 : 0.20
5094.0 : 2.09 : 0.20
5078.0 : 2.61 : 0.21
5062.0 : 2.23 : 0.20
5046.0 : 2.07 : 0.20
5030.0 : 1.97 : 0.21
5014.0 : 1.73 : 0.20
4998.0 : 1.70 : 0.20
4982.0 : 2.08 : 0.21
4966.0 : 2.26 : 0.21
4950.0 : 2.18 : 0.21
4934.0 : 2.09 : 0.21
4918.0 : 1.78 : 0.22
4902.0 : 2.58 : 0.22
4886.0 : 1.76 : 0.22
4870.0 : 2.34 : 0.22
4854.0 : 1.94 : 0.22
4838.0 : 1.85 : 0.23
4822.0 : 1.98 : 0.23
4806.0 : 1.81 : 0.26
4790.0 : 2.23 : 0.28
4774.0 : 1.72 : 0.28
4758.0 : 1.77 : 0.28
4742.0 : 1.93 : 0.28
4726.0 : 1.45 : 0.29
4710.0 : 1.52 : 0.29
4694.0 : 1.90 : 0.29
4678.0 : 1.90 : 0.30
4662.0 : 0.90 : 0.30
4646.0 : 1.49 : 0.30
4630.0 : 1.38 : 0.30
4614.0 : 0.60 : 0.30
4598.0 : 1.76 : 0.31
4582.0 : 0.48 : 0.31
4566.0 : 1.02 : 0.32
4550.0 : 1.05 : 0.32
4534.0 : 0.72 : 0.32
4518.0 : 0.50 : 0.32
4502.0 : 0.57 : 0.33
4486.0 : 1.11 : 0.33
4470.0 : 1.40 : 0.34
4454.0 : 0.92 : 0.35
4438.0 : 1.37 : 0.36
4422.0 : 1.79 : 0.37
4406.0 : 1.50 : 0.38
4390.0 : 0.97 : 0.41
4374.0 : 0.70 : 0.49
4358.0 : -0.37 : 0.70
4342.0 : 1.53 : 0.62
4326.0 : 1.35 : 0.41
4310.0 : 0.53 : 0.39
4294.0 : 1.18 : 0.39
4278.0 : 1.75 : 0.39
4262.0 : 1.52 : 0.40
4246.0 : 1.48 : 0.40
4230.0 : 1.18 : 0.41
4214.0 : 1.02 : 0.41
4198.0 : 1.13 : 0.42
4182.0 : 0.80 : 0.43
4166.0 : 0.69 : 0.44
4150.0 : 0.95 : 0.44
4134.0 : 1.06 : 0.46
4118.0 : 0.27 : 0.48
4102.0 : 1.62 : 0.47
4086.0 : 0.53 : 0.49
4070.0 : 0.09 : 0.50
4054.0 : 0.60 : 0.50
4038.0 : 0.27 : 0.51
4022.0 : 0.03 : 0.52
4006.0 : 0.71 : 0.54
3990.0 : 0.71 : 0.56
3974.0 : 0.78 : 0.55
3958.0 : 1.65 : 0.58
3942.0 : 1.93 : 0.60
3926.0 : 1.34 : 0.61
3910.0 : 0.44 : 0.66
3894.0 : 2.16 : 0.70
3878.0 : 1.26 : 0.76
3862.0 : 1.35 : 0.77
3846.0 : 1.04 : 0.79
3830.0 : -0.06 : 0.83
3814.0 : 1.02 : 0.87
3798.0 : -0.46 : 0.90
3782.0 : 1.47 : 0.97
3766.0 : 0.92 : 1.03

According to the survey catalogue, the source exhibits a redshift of 0.164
